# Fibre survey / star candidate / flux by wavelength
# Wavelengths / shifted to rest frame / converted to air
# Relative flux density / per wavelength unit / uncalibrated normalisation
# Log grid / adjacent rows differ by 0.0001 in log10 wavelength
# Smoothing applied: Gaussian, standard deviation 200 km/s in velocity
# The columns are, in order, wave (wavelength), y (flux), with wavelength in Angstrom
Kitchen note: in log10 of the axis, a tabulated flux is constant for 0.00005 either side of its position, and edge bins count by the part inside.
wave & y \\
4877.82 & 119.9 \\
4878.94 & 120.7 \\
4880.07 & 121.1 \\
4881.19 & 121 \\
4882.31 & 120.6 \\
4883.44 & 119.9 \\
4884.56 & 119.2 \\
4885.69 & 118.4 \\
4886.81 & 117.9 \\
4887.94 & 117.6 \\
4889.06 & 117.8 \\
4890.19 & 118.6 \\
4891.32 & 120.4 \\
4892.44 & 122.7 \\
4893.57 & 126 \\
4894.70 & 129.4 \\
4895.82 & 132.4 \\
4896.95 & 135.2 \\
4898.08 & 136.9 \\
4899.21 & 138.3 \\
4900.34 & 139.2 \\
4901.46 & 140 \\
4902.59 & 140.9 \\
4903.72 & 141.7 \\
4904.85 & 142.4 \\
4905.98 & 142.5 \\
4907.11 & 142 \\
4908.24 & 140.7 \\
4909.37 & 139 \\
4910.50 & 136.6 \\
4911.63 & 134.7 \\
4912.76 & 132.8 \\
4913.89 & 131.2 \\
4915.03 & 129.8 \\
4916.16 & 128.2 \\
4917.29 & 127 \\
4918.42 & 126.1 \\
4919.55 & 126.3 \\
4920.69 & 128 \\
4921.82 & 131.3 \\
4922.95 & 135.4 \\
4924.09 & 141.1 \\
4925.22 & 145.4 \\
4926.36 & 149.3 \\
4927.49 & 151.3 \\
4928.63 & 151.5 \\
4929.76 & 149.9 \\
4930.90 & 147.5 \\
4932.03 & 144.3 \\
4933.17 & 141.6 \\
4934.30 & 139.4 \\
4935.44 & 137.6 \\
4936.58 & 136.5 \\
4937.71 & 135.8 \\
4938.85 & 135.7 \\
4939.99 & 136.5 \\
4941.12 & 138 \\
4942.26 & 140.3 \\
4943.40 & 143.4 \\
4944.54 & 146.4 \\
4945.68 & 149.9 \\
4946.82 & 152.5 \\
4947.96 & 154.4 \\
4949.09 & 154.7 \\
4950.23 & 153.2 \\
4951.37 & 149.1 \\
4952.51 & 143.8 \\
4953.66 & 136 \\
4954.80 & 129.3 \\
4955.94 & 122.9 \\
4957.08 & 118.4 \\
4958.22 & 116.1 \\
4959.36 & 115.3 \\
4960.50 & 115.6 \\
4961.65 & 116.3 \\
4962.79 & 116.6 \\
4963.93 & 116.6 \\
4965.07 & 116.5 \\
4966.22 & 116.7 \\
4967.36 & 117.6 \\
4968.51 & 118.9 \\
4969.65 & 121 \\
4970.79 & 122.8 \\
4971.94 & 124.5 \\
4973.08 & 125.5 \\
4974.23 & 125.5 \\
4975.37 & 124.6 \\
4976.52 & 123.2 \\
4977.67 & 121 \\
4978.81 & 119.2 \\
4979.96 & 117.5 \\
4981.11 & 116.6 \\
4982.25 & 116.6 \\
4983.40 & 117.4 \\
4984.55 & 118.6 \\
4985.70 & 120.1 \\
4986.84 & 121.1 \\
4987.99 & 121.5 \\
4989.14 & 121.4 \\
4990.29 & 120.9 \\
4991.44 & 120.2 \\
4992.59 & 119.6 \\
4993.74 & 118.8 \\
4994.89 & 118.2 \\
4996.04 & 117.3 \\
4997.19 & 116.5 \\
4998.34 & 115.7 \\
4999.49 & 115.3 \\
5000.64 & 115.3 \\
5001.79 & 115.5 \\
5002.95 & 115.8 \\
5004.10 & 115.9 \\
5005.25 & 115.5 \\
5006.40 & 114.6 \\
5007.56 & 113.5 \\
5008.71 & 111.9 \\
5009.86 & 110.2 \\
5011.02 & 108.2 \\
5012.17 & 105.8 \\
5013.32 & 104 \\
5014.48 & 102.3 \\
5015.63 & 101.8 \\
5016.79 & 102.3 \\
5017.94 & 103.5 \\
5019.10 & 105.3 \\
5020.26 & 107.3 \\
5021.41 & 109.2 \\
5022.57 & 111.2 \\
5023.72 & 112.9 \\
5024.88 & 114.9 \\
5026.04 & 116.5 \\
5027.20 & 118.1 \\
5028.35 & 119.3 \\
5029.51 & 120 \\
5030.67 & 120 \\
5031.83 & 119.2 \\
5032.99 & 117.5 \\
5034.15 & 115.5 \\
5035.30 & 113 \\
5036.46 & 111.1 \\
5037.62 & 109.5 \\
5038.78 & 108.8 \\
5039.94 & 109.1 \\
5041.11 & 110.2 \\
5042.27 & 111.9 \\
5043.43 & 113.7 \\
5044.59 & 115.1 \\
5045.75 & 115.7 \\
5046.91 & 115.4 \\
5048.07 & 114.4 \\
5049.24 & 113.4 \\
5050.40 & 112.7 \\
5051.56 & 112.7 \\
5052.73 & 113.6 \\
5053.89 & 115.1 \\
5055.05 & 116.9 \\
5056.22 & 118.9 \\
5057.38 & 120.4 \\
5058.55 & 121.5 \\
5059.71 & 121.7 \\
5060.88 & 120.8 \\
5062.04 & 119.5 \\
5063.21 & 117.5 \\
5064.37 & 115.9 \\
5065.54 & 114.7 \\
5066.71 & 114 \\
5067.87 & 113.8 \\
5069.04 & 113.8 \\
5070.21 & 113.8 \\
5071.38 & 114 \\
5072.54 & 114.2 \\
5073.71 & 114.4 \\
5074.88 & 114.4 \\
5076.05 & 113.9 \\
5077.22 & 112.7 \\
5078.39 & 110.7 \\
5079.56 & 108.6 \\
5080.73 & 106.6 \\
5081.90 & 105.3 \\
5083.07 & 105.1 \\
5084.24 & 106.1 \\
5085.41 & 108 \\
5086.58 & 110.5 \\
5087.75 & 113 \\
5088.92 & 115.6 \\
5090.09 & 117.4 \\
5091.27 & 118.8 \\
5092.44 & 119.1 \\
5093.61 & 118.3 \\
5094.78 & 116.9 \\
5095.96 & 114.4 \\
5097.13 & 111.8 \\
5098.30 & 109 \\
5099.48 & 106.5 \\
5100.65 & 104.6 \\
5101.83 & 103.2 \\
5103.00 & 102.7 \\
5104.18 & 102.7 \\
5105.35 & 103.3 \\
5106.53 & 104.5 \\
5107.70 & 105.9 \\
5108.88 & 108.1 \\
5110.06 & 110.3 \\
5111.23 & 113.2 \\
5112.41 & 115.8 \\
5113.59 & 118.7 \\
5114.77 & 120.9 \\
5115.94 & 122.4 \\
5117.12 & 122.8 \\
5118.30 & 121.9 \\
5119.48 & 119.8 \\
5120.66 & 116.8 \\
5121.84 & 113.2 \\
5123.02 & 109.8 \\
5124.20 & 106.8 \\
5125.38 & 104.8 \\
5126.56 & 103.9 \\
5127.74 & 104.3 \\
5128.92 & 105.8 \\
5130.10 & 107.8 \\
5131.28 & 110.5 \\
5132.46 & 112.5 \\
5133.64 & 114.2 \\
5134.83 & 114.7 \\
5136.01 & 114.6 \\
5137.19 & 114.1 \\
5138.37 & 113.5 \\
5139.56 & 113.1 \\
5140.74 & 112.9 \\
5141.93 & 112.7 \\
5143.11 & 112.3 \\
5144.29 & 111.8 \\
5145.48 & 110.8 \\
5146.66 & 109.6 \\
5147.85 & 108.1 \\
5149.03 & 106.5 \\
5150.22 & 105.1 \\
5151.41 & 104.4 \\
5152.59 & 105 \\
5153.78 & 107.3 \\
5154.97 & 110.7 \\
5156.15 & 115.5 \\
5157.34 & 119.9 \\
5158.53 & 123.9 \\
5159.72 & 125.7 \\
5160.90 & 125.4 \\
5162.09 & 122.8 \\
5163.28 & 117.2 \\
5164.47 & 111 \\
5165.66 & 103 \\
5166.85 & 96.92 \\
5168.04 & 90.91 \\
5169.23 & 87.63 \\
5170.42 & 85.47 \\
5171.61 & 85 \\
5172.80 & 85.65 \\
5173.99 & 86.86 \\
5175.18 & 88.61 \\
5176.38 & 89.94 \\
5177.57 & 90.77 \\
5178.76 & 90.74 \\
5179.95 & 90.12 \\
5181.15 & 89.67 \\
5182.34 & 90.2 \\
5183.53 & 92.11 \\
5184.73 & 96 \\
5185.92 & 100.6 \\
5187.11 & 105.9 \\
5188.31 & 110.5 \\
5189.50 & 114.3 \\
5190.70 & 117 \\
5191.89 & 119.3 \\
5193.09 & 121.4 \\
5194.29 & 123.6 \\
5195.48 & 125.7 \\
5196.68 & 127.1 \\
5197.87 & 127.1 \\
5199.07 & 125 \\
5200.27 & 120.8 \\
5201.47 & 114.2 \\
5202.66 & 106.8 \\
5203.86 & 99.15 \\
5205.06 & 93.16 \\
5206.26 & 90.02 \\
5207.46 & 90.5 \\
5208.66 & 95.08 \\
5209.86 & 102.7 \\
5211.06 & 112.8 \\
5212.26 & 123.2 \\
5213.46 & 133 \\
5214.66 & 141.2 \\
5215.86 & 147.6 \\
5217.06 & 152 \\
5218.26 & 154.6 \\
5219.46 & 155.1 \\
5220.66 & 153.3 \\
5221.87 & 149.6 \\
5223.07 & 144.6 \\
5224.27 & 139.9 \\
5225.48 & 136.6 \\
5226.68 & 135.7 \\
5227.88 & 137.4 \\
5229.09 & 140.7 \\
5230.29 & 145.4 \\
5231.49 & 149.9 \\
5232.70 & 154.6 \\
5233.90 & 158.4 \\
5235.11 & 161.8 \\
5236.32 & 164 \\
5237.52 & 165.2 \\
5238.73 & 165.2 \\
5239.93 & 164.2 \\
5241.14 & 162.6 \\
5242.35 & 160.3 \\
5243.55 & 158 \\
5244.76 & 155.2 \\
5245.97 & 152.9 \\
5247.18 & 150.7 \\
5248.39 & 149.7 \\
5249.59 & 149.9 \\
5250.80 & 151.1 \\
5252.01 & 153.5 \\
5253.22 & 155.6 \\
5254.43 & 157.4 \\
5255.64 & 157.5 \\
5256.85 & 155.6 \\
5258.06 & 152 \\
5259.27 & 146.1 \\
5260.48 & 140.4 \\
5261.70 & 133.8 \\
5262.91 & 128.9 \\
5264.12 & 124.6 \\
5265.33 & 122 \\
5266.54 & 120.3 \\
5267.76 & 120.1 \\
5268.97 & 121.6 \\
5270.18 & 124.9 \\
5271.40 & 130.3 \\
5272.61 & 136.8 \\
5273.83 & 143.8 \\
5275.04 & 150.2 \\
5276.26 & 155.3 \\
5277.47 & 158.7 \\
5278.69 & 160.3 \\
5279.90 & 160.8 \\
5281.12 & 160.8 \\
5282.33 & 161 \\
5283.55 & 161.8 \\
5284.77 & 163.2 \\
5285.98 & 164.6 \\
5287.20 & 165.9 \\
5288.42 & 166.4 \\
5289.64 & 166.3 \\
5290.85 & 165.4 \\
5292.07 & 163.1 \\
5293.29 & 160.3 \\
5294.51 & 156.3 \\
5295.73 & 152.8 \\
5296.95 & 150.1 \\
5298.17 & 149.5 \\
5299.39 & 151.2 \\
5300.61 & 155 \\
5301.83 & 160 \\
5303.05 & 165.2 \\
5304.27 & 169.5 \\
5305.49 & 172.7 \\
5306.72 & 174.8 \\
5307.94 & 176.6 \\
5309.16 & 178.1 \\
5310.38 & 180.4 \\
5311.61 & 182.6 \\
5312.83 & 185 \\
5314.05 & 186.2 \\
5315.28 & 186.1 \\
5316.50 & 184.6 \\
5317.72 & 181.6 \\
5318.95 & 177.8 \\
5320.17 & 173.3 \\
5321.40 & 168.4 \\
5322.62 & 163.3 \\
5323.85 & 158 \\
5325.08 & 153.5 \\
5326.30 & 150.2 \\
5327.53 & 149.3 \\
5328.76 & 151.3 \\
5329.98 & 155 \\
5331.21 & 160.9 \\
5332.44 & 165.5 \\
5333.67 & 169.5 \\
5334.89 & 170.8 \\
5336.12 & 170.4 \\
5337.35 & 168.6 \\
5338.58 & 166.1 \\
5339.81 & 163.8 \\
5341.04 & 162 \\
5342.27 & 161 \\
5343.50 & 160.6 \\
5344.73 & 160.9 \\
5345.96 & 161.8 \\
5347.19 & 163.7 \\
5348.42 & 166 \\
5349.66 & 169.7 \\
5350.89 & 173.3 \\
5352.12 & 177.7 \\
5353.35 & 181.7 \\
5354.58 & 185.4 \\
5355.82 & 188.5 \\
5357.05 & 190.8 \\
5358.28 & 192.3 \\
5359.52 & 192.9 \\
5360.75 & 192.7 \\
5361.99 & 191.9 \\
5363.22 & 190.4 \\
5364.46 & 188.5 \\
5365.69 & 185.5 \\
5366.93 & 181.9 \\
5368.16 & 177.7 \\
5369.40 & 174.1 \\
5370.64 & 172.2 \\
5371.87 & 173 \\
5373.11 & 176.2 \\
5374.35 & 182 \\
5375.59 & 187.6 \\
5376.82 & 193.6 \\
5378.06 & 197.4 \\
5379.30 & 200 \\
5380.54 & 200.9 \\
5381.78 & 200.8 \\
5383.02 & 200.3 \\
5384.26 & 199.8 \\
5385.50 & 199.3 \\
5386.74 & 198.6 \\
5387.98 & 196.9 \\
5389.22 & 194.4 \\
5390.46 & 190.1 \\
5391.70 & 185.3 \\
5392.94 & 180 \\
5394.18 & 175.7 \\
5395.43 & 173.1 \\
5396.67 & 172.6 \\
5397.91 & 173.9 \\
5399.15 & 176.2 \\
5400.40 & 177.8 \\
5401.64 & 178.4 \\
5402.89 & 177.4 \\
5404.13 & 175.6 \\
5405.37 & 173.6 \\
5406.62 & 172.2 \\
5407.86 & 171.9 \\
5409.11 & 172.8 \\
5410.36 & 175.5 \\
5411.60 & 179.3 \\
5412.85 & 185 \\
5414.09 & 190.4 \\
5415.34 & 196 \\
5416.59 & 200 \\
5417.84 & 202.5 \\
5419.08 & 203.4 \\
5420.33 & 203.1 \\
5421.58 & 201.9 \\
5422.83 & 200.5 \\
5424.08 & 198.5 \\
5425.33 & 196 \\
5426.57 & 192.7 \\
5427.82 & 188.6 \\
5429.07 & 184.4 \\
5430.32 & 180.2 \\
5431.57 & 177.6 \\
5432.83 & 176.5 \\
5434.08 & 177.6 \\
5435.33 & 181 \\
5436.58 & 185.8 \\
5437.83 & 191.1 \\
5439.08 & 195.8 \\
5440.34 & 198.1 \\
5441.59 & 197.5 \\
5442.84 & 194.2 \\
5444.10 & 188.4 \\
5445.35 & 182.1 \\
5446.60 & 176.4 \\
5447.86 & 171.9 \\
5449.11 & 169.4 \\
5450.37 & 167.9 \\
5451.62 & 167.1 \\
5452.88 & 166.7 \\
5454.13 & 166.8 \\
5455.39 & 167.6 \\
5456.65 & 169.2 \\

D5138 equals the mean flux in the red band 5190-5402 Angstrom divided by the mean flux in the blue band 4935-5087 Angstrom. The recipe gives 1.3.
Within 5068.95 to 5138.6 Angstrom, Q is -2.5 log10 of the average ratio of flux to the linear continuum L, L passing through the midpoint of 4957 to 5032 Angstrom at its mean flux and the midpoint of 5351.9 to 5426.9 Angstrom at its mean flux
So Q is 0.21 mag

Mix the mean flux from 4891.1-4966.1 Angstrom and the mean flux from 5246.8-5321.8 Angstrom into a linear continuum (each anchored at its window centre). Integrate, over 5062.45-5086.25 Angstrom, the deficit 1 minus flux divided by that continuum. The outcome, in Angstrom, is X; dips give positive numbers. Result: 5.36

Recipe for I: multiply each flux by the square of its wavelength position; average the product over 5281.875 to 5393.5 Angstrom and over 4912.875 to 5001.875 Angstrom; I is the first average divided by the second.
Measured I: 1.6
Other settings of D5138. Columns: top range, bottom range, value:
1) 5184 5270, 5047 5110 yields 1.20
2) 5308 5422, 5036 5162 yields 1.59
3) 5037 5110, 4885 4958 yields 0.82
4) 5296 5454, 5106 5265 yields 1.47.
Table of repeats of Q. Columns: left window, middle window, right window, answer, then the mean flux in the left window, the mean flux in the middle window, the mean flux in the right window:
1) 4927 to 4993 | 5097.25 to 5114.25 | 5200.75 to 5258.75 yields 0.254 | 130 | 108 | 142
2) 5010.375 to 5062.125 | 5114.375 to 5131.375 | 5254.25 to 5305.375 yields 0.123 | 113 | 113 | 150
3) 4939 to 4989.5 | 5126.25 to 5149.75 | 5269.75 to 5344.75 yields 0.297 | 128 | 111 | 163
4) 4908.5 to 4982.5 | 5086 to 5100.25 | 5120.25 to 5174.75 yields 0.005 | 132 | 114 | 108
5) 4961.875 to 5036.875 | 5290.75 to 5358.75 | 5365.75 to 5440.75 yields 0.030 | 116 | 168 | 187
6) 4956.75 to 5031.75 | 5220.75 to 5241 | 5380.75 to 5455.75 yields 0.024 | 116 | 151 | 185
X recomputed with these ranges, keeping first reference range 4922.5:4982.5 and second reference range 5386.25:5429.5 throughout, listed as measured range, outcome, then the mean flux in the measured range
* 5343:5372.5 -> 0.2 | 179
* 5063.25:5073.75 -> 2.3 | 114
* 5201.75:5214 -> 4.4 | 105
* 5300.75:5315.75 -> -0.1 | 176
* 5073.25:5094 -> 5.1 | 112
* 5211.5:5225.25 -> 1.6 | 144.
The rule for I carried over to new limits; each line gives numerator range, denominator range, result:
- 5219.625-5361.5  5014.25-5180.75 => 1.55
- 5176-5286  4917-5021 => 1.19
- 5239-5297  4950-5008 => 1.40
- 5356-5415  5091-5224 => 1.80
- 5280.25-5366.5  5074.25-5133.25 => 1.66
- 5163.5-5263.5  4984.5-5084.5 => 1.20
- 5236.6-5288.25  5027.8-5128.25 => 1.42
